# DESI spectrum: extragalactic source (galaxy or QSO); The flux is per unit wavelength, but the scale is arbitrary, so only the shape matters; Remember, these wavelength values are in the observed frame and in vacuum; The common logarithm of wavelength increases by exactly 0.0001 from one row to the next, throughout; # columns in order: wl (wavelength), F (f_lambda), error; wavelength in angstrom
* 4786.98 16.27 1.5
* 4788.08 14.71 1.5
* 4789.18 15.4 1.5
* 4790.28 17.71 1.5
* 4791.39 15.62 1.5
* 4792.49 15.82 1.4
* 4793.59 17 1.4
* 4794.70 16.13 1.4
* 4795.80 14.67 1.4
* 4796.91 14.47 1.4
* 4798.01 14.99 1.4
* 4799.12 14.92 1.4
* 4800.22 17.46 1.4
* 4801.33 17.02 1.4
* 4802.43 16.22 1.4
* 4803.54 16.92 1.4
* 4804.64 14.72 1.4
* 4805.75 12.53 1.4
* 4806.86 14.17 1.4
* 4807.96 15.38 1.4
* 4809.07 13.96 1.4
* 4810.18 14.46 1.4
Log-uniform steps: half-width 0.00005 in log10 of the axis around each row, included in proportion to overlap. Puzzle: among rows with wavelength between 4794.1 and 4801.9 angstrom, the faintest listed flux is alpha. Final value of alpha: 14.47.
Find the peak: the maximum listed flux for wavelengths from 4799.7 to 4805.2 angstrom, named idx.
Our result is 17.46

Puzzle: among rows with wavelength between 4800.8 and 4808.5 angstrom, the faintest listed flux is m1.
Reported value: 12.53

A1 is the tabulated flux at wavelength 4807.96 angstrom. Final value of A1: 15.38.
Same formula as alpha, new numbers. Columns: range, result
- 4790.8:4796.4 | 14.67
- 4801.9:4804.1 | 16.22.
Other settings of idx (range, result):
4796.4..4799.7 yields 14.99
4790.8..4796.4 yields 17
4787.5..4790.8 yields 17.71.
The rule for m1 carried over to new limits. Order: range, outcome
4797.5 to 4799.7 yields 14.92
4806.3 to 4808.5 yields 14.17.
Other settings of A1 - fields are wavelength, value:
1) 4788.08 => 14.71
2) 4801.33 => 17.02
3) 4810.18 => 14.46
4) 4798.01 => 14.99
